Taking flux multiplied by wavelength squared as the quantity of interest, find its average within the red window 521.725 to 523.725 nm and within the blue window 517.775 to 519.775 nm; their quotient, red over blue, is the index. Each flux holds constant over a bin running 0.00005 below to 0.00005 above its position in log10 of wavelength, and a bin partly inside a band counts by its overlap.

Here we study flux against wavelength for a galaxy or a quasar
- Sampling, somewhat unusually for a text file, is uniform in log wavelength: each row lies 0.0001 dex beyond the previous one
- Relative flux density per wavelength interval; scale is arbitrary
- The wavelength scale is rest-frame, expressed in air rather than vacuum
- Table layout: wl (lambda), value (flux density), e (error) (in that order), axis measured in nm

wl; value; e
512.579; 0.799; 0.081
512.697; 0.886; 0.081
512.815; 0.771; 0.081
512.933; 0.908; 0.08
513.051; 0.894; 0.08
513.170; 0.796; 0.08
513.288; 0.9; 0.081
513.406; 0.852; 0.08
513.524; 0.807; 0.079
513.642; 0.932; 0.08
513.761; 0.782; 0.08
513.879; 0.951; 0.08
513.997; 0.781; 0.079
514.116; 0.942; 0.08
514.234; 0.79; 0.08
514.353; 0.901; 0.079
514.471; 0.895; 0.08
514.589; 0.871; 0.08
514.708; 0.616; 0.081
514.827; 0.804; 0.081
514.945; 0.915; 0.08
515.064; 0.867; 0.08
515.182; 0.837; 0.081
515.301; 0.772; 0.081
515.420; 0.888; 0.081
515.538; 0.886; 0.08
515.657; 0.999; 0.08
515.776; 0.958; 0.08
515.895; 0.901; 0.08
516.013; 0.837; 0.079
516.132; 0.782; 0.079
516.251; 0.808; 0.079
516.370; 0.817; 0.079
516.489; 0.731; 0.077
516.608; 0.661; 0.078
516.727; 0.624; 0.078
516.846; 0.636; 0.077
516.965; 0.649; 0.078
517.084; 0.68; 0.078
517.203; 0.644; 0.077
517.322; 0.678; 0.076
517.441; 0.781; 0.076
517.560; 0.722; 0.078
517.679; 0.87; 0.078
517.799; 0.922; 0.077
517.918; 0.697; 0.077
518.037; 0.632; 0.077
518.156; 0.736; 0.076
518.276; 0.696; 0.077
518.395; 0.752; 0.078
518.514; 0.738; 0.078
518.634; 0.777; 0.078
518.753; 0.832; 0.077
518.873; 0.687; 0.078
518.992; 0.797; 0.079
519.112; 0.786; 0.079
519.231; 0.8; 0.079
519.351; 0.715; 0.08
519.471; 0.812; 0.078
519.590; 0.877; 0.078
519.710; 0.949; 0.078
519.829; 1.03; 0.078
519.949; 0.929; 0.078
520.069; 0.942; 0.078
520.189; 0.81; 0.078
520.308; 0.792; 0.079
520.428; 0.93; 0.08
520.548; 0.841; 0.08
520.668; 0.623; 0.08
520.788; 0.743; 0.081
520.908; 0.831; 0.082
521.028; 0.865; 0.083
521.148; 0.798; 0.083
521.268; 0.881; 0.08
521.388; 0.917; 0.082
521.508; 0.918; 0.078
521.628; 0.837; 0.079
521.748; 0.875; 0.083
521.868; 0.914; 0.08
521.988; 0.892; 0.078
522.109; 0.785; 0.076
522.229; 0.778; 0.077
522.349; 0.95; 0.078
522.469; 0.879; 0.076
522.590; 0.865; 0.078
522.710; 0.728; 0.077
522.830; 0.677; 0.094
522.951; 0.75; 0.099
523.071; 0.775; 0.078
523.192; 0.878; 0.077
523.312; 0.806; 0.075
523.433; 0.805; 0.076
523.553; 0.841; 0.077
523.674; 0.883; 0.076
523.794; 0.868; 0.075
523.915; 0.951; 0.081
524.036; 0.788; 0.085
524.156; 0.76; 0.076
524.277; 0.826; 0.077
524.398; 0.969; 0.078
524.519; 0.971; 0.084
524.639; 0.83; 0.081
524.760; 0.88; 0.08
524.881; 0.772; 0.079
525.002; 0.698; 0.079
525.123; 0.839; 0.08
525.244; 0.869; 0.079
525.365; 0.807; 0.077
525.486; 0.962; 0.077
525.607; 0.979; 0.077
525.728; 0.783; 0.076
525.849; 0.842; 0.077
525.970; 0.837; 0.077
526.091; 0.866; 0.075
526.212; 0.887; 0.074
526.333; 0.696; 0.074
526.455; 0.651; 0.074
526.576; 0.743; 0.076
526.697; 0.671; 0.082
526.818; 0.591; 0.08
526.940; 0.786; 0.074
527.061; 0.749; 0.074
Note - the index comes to 1.1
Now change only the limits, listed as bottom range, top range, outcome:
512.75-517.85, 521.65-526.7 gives 1.06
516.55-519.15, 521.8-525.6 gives 1.18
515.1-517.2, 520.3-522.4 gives 1.09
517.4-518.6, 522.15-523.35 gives 1.09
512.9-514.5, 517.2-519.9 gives 0.92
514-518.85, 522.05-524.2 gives 1.07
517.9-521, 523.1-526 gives 1.08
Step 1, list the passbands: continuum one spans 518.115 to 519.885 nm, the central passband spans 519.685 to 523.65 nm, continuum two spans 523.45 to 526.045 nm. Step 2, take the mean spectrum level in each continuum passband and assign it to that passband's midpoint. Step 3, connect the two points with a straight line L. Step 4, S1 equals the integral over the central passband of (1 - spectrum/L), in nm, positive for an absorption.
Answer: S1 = -0.09 nm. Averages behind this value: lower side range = 0.799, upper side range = 0.854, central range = 0.843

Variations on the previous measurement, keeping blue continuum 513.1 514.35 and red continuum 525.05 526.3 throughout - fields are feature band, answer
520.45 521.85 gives 0.04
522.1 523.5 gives 0.09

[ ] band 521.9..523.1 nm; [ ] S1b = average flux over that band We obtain 0.811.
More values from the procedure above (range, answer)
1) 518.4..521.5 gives 0.828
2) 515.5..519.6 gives 0.767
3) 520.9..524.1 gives 0.842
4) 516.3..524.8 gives 0.807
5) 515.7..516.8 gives 0.792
